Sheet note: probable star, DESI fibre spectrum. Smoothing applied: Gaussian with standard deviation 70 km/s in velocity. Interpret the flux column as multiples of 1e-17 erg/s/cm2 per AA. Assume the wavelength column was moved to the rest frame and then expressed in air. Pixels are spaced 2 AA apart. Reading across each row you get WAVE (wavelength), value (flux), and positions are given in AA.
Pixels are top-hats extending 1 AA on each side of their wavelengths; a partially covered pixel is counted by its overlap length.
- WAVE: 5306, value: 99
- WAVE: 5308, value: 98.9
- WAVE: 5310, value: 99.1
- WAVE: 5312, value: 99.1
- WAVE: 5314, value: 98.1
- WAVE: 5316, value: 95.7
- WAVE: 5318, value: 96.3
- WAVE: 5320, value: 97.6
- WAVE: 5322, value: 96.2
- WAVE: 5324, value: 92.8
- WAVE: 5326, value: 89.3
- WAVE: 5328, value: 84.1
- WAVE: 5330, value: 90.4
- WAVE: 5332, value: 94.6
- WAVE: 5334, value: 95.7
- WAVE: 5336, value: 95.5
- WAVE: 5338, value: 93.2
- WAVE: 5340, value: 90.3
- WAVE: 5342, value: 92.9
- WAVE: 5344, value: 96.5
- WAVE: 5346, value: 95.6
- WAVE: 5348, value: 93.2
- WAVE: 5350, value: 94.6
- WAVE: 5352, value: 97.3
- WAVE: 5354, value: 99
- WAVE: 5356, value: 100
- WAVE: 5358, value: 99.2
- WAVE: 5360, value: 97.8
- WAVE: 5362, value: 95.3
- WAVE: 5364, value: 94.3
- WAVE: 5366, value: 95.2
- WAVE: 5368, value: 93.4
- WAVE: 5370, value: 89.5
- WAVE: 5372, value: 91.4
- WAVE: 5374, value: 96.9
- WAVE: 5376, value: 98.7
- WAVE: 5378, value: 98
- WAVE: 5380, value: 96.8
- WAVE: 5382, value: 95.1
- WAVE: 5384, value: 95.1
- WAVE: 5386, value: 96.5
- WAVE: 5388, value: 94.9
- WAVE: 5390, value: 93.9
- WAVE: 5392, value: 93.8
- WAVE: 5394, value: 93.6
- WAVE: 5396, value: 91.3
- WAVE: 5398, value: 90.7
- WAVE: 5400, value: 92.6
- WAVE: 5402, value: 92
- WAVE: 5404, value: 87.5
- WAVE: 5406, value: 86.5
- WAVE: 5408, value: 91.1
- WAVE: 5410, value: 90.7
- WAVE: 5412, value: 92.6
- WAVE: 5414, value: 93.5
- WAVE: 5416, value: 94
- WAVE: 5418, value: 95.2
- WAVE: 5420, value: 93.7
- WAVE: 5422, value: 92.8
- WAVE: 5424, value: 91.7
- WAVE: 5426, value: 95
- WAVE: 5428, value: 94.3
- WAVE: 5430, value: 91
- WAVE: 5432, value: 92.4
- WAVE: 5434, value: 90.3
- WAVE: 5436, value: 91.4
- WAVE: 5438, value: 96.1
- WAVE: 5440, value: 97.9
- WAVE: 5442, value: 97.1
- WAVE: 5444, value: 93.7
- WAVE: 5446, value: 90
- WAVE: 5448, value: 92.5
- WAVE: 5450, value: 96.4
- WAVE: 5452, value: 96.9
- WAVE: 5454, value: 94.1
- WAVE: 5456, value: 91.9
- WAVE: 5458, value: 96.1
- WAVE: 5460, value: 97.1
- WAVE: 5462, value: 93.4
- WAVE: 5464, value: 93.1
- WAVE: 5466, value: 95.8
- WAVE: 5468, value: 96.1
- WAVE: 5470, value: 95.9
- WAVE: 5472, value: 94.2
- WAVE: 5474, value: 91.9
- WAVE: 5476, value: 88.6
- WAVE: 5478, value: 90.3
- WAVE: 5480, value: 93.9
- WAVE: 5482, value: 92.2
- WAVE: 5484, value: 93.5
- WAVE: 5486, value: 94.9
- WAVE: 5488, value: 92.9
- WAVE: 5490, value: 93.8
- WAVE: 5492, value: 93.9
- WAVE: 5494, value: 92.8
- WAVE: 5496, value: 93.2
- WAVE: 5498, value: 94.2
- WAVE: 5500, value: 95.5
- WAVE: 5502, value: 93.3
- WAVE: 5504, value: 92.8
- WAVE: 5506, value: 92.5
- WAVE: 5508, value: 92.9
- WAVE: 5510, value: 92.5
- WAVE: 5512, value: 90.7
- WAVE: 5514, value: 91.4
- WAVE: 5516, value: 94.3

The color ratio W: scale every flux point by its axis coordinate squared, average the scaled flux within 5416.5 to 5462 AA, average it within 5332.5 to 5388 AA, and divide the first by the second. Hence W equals 1.01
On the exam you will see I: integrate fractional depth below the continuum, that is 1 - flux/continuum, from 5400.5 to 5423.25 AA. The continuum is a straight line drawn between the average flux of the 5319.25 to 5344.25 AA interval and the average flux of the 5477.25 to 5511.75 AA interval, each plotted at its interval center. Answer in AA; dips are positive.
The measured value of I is 0.30 AA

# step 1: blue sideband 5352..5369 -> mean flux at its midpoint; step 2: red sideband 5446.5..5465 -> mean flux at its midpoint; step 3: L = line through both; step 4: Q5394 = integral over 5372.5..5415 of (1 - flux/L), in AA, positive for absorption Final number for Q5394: 1.2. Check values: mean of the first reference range 96.8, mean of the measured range 93.4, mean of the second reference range 94.5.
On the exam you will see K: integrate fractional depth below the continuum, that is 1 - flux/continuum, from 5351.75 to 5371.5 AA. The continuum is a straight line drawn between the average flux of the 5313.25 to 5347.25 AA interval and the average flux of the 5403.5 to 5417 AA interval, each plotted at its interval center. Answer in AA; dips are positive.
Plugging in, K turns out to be -0.7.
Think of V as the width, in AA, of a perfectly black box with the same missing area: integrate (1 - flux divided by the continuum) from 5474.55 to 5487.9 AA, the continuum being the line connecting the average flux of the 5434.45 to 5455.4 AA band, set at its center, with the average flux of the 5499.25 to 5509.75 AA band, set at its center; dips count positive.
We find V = 0.2 AA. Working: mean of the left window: 94.4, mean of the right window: 93.3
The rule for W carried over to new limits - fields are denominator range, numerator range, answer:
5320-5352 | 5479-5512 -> 1.06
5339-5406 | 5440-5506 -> 1.03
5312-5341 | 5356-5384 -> 1.04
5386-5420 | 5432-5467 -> 1.04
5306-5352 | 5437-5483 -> 1.04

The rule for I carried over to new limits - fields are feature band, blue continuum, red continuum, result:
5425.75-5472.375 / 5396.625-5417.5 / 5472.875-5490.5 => -1.20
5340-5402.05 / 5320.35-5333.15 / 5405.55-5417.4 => -2.23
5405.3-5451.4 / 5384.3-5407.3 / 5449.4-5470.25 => 0.28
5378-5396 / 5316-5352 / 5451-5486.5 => -0.23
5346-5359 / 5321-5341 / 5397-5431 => -0.69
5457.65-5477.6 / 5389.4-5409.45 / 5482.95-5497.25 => -0.22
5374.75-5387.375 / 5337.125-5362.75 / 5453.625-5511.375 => -0.19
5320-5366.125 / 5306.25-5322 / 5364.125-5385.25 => 0.91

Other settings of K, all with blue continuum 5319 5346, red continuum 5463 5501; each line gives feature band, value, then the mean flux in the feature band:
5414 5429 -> -0.07 AA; 93.8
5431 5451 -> -0.08 AA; 93.8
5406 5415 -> 0.19 AA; 91.4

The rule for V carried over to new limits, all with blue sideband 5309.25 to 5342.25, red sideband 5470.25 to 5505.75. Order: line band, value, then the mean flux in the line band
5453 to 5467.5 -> -0.2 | 94.6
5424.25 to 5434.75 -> 0.1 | 92.6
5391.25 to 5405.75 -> 0.4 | 91.3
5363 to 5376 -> 0.0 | 93.9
